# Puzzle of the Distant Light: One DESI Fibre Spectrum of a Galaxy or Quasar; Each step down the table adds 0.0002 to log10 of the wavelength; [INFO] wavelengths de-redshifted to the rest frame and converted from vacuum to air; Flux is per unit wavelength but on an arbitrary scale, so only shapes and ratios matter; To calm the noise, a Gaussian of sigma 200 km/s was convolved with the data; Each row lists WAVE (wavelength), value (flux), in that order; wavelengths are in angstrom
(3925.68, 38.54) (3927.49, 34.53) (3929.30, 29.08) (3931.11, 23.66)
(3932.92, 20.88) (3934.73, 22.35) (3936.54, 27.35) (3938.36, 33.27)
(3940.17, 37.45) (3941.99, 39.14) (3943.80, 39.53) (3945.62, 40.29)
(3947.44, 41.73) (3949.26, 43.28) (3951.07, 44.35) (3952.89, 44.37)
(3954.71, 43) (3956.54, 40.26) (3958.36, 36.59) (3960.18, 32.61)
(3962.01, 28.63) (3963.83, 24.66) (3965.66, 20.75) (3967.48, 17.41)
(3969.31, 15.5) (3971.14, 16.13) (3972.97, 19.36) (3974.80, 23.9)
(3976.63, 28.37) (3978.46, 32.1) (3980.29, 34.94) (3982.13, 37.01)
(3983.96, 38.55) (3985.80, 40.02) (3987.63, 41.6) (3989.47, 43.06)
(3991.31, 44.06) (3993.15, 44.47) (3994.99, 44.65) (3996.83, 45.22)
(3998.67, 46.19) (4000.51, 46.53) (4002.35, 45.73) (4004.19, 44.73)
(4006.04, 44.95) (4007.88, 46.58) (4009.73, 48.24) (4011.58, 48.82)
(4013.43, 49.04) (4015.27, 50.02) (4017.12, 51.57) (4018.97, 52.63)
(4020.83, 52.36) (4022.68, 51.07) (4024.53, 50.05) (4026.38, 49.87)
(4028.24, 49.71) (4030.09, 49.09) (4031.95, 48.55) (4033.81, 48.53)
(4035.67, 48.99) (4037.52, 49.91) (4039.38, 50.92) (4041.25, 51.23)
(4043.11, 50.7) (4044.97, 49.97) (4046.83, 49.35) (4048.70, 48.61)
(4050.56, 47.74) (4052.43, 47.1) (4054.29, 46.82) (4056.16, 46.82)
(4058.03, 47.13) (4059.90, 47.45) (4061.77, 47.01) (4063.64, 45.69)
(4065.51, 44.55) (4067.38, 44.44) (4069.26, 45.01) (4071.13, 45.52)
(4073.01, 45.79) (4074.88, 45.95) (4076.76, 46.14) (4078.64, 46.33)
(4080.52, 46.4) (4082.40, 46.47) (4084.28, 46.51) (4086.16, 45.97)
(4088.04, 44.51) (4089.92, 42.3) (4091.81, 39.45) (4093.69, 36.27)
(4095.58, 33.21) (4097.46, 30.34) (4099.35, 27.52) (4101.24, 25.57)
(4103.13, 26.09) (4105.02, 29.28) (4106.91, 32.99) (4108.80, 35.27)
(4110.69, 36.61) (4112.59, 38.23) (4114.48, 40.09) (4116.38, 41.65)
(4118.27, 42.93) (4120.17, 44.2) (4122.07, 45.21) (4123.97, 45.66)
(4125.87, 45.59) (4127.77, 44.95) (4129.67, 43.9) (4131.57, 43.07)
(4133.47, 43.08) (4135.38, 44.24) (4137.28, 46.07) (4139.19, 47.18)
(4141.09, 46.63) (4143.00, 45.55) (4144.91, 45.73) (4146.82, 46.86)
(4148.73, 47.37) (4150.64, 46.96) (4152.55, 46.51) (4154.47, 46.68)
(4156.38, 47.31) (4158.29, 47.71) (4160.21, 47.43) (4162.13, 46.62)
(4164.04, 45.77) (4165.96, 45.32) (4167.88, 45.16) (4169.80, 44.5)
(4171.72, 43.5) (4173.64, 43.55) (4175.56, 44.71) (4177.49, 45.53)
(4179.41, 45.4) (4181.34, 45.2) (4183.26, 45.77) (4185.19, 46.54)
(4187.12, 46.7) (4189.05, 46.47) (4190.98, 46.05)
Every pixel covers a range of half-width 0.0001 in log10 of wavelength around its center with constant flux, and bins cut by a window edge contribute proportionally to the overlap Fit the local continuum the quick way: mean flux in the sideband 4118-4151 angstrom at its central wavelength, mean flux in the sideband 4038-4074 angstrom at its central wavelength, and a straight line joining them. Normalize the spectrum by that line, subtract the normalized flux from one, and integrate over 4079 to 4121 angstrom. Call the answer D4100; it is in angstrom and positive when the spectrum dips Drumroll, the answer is 7.60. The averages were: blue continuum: 47.5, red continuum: 45.3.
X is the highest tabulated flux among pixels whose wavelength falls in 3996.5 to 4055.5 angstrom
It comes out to 52.63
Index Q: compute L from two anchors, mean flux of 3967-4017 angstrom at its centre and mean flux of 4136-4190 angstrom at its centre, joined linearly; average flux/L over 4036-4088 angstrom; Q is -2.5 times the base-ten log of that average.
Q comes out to -0.13 mag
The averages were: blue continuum 38.8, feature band 47.2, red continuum 46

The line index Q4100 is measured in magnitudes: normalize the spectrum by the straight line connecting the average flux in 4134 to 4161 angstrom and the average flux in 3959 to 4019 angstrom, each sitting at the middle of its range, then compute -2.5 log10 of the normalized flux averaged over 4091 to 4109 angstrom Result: 0.36 mag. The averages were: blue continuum 37.6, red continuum 46.5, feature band 31.4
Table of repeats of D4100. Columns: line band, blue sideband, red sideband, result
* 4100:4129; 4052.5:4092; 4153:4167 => 5.0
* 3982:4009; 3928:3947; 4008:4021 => 1.0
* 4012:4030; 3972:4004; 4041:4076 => -3.4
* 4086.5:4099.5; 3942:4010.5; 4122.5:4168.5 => 1.8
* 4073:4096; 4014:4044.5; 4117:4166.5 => 2.1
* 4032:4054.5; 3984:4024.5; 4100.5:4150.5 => -2.1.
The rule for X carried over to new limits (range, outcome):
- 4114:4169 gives 47.71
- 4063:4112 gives 46.51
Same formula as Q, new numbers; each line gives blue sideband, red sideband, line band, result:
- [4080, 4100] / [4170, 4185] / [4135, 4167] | -0.08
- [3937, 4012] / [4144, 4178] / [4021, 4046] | -0.24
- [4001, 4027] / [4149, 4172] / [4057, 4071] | 0.05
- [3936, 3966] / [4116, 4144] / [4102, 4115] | 0.28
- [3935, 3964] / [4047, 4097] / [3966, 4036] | -0.02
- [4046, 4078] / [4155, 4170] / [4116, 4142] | 0.04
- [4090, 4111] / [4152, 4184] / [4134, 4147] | -0.14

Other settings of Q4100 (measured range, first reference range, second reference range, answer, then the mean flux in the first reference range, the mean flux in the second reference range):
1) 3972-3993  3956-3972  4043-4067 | -0.163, 25.5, 47.4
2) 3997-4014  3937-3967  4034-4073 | -0.104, 36.4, 47.7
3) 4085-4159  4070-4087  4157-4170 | 0.121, 46.1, 46.2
